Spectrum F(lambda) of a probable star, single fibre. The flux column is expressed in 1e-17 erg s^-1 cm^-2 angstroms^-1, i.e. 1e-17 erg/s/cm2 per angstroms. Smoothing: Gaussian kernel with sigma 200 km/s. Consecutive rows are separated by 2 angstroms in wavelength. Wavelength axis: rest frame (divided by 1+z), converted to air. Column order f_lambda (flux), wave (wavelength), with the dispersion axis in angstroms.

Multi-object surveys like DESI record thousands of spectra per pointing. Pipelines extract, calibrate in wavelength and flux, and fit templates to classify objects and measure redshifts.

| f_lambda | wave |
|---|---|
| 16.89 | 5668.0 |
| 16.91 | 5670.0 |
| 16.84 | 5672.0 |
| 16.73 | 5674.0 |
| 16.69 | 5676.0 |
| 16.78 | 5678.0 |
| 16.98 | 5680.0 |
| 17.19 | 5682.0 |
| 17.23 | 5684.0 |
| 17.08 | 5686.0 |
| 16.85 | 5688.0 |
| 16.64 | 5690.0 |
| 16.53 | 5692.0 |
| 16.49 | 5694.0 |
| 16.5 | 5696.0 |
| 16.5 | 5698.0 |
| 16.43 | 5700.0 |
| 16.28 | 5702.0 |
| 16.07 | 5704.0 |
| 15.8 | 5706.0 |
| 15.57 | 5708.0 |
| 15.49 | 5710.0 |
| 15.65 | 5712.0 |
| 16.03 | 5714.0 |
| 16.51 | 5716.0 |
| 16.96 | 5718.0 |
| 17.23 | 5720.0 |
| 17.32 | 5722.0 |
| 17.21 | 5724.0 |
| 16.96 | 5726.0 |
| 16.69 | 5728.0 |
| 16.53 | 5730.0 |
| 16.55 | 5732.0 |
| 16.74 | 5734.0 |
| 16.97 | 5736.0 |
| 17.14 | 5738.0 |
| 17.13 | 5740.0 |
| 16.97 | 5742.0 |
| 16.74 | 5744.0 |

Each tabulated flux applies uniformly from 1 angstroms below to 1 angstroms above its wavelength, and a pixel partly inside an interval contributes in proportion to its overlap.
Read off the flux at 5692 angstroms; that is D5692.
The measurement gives 16.53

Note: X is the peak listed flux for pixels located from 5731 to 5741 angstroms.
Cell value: 17.14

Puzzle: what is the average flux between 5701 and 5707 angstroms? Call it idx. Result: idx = 16.1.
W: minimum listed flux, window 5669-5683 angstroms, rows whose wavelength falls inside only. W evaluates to 16.69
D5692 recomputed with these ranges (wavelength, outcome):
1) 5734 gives 16.74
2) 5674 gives 16.73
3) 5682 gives 17.19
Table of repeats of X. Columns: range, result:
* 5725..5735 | 16.96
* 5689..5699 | 16.64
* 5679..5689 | 17.23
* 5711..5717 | 16.51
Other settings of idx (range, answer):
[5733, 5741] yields 17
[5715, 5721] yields 16.9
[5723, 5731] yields 16.8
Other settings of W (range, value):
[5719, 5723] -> 17.23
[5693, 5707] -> 15.8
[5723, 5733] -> 16.53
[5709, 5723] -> 15.49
